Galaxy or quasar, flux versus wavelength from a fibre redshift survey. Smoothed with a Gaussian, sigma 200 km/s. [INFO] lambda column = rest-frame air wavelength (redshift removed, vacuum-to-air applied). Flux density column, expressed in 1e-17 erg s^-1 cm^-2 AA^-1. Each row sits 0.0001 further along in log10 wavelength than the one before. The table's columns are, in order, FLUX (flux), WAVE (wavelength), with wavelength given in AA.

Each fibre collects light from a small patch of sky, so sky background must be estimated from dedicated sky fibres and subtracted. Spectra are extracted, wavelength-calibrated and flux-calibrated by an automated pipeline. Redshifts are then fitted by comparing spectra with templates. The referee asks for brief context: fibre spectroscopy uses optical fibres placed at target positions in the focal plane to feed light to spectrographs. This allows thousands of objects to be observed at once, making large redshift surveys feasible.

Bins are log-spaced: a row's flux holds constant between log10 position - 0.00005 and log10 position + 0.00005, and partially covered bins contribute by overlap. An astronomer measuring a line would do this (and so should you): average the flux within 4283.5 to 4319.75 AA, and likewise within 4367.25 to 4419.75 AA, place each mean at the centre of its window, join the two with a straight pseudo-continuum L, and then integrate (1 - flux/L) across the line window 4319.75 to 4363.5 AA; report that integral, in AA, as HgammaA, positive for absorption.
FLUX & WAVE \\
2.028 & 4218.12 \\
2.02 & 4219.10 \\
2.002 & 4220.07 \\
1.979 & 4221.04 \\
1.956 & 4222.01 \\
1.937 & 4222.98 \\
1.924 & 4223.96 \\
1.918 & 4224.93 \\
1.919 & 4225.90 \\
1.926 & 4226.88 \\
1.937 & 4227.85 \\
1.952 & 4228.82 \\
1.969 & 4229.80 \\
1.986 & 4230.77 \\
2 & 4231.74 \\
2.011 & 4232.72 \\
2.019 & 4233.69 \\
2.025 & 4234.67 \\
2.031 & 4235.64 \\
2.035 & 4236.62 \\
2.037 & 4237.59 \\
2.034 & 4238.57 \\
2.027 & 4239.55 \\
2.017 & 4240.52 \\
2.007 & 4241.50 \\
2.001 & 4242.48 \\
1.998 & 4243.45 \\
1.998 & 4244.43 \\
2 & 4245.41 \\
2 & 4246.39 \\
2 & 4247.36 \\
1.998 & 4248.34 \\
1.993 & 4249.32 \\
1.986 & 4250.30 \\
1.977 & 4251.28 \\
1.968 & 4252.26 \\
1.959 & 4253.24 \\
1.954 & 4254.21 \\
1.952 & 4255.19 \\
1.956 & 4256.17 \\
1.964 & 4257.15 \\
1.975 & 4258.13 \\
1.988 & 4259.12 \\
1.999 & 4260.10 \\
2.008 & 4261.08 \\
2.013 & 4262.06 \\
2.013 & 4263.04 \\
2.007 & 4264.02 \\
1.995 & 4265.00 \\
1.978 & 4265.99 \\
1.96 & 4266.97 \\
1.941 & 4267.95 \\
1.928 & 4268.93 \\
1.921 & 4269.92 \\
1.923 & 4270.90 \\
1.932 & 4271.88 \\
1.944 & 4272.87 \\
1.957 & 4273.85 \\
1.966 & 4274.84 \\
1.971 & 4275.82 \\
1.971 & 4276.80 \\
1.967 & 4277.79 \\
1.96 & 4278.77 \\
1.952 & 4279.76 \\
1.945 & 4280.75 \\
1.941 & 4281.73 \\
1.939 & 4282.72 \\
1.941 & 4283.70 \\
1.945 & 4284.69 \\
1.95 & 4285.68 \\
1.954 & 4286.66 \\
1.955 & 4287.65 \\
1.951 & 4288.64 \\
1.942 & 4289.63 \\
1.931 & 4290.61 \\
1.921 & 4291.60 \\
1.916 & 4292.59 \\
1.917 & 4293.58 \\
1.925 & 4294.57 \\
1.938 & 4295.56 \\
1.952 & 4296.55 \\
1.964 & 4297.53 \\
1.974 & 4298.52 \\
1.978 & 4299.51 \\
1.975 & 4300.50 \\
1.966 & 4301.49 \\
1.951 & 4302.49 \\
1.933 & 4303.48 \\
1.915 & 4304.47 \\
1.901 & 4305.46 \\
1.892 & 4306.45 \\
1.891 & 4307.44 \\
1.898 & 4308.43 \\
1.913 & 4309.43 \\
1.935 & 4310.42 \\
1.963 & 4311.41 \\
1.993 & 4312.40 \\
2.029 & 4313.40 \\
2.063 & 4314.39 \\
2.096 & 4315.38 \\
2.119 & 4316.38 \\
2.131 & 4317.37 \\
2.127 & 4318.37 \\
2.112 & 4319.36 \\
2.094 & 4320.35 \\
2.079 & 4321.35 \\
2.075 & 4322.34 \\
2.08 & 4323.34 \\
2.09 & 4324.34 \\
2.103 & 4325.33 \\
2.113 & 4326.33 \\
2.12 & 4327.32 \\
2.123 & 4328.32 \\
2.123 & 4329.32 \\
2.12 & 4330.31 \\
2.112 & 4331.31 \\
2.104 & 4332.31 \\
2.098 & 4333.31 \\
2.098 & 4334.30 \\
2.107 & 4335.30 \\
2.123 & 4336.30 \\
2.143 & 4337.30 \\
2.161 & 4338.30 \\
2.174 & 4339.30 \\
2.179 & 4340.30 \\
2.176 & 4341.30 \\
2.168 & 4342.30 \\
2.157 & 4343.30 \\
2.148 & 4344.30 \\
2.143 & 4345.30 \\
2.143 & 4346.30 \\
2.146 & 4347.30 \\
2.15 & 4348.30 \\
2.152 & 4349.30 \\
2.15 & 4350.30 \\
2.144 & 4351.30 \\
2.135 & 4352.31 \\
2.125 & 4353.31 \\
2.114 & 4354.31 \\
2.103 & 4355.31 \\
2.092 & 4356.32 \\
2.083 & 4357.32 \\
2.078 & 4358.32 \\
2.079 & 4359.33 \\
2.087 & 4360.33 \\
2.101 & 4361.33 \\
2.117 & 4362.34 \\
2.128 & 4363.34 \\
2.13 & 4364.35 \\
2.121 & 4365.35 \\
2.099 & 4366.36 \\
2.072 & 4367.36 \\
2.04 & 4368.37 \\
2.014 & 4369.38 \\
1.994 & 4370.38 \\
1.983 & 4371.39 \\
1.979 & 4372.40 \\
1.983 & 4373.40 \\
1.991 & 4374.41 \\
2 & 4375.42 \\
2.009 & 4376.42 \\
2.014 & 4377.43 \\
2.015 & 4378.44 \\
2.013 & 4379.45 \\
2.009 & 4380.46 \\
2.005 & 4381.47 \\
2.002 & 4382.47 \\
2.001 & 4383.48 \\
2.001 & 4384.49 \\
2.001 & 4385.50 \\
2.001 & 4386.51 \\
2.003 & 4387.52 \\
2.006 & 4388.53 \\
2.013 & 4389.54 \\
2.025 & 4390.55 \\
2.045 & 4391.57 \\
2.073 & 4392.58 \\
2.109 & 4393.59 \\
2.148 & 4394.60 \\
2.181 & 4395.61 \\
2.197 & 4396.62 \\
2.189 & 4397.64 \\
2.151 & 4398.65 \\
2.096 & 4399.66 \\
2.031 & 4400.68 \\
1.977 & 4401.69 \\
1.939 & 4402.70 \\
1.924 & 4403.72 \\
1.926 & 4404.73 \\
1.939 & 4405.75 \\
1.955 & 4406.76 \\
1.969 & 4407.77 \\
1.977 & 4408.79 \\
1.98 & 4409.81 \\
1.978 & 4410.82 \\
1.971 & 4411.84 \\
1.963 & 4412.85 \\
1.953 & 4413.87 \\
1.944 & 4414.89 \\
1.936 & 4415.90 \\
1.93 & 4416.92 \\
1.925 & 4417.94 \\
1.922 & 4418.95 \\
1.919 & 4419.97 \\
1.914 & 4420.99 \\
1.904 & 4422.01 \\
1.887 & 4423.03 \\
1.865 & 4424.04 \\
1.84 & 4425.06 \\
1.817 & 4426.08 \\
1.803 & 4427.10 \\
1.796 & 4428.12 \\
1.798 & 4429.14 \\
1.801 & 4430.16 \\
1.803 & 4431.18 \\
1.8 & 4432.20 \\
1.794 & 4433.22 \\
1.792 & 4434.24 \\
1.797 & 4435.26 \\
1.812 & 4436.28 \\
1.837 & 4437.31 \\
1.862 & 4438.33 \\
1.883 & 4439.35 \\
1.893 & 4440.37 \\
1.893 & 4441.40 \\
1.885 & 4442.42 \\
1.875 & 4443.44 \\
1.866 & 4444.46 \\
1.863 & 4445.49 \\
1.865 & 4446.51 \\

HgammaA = -3.0 AA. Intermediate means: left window 1.97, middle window 2.12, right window 2.01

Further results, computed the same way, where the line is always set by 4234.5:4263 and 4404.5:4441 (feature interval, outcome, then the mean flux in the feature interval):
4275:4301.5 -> 0.3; 1.95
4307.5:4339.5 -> -2.1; 2.08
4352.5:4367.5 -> -1.4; 2.1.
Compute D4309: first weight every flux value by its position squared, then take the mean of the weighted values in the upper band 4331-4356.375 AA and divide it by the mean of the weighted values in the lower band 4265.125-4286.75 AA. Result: 1.1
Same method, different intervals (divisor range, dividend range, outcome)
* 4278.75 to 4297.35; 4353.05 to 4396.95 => 1.10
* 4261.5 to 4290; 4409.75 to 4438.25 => 1.02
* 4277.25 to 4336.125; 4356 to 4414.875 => 1.05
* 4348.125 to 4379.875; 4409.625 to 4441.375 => 0.93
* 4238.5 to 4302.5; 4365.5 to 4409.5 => 1.09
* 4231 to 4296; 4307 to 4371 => 1.10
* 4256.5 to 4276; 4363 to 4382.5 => 1.08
